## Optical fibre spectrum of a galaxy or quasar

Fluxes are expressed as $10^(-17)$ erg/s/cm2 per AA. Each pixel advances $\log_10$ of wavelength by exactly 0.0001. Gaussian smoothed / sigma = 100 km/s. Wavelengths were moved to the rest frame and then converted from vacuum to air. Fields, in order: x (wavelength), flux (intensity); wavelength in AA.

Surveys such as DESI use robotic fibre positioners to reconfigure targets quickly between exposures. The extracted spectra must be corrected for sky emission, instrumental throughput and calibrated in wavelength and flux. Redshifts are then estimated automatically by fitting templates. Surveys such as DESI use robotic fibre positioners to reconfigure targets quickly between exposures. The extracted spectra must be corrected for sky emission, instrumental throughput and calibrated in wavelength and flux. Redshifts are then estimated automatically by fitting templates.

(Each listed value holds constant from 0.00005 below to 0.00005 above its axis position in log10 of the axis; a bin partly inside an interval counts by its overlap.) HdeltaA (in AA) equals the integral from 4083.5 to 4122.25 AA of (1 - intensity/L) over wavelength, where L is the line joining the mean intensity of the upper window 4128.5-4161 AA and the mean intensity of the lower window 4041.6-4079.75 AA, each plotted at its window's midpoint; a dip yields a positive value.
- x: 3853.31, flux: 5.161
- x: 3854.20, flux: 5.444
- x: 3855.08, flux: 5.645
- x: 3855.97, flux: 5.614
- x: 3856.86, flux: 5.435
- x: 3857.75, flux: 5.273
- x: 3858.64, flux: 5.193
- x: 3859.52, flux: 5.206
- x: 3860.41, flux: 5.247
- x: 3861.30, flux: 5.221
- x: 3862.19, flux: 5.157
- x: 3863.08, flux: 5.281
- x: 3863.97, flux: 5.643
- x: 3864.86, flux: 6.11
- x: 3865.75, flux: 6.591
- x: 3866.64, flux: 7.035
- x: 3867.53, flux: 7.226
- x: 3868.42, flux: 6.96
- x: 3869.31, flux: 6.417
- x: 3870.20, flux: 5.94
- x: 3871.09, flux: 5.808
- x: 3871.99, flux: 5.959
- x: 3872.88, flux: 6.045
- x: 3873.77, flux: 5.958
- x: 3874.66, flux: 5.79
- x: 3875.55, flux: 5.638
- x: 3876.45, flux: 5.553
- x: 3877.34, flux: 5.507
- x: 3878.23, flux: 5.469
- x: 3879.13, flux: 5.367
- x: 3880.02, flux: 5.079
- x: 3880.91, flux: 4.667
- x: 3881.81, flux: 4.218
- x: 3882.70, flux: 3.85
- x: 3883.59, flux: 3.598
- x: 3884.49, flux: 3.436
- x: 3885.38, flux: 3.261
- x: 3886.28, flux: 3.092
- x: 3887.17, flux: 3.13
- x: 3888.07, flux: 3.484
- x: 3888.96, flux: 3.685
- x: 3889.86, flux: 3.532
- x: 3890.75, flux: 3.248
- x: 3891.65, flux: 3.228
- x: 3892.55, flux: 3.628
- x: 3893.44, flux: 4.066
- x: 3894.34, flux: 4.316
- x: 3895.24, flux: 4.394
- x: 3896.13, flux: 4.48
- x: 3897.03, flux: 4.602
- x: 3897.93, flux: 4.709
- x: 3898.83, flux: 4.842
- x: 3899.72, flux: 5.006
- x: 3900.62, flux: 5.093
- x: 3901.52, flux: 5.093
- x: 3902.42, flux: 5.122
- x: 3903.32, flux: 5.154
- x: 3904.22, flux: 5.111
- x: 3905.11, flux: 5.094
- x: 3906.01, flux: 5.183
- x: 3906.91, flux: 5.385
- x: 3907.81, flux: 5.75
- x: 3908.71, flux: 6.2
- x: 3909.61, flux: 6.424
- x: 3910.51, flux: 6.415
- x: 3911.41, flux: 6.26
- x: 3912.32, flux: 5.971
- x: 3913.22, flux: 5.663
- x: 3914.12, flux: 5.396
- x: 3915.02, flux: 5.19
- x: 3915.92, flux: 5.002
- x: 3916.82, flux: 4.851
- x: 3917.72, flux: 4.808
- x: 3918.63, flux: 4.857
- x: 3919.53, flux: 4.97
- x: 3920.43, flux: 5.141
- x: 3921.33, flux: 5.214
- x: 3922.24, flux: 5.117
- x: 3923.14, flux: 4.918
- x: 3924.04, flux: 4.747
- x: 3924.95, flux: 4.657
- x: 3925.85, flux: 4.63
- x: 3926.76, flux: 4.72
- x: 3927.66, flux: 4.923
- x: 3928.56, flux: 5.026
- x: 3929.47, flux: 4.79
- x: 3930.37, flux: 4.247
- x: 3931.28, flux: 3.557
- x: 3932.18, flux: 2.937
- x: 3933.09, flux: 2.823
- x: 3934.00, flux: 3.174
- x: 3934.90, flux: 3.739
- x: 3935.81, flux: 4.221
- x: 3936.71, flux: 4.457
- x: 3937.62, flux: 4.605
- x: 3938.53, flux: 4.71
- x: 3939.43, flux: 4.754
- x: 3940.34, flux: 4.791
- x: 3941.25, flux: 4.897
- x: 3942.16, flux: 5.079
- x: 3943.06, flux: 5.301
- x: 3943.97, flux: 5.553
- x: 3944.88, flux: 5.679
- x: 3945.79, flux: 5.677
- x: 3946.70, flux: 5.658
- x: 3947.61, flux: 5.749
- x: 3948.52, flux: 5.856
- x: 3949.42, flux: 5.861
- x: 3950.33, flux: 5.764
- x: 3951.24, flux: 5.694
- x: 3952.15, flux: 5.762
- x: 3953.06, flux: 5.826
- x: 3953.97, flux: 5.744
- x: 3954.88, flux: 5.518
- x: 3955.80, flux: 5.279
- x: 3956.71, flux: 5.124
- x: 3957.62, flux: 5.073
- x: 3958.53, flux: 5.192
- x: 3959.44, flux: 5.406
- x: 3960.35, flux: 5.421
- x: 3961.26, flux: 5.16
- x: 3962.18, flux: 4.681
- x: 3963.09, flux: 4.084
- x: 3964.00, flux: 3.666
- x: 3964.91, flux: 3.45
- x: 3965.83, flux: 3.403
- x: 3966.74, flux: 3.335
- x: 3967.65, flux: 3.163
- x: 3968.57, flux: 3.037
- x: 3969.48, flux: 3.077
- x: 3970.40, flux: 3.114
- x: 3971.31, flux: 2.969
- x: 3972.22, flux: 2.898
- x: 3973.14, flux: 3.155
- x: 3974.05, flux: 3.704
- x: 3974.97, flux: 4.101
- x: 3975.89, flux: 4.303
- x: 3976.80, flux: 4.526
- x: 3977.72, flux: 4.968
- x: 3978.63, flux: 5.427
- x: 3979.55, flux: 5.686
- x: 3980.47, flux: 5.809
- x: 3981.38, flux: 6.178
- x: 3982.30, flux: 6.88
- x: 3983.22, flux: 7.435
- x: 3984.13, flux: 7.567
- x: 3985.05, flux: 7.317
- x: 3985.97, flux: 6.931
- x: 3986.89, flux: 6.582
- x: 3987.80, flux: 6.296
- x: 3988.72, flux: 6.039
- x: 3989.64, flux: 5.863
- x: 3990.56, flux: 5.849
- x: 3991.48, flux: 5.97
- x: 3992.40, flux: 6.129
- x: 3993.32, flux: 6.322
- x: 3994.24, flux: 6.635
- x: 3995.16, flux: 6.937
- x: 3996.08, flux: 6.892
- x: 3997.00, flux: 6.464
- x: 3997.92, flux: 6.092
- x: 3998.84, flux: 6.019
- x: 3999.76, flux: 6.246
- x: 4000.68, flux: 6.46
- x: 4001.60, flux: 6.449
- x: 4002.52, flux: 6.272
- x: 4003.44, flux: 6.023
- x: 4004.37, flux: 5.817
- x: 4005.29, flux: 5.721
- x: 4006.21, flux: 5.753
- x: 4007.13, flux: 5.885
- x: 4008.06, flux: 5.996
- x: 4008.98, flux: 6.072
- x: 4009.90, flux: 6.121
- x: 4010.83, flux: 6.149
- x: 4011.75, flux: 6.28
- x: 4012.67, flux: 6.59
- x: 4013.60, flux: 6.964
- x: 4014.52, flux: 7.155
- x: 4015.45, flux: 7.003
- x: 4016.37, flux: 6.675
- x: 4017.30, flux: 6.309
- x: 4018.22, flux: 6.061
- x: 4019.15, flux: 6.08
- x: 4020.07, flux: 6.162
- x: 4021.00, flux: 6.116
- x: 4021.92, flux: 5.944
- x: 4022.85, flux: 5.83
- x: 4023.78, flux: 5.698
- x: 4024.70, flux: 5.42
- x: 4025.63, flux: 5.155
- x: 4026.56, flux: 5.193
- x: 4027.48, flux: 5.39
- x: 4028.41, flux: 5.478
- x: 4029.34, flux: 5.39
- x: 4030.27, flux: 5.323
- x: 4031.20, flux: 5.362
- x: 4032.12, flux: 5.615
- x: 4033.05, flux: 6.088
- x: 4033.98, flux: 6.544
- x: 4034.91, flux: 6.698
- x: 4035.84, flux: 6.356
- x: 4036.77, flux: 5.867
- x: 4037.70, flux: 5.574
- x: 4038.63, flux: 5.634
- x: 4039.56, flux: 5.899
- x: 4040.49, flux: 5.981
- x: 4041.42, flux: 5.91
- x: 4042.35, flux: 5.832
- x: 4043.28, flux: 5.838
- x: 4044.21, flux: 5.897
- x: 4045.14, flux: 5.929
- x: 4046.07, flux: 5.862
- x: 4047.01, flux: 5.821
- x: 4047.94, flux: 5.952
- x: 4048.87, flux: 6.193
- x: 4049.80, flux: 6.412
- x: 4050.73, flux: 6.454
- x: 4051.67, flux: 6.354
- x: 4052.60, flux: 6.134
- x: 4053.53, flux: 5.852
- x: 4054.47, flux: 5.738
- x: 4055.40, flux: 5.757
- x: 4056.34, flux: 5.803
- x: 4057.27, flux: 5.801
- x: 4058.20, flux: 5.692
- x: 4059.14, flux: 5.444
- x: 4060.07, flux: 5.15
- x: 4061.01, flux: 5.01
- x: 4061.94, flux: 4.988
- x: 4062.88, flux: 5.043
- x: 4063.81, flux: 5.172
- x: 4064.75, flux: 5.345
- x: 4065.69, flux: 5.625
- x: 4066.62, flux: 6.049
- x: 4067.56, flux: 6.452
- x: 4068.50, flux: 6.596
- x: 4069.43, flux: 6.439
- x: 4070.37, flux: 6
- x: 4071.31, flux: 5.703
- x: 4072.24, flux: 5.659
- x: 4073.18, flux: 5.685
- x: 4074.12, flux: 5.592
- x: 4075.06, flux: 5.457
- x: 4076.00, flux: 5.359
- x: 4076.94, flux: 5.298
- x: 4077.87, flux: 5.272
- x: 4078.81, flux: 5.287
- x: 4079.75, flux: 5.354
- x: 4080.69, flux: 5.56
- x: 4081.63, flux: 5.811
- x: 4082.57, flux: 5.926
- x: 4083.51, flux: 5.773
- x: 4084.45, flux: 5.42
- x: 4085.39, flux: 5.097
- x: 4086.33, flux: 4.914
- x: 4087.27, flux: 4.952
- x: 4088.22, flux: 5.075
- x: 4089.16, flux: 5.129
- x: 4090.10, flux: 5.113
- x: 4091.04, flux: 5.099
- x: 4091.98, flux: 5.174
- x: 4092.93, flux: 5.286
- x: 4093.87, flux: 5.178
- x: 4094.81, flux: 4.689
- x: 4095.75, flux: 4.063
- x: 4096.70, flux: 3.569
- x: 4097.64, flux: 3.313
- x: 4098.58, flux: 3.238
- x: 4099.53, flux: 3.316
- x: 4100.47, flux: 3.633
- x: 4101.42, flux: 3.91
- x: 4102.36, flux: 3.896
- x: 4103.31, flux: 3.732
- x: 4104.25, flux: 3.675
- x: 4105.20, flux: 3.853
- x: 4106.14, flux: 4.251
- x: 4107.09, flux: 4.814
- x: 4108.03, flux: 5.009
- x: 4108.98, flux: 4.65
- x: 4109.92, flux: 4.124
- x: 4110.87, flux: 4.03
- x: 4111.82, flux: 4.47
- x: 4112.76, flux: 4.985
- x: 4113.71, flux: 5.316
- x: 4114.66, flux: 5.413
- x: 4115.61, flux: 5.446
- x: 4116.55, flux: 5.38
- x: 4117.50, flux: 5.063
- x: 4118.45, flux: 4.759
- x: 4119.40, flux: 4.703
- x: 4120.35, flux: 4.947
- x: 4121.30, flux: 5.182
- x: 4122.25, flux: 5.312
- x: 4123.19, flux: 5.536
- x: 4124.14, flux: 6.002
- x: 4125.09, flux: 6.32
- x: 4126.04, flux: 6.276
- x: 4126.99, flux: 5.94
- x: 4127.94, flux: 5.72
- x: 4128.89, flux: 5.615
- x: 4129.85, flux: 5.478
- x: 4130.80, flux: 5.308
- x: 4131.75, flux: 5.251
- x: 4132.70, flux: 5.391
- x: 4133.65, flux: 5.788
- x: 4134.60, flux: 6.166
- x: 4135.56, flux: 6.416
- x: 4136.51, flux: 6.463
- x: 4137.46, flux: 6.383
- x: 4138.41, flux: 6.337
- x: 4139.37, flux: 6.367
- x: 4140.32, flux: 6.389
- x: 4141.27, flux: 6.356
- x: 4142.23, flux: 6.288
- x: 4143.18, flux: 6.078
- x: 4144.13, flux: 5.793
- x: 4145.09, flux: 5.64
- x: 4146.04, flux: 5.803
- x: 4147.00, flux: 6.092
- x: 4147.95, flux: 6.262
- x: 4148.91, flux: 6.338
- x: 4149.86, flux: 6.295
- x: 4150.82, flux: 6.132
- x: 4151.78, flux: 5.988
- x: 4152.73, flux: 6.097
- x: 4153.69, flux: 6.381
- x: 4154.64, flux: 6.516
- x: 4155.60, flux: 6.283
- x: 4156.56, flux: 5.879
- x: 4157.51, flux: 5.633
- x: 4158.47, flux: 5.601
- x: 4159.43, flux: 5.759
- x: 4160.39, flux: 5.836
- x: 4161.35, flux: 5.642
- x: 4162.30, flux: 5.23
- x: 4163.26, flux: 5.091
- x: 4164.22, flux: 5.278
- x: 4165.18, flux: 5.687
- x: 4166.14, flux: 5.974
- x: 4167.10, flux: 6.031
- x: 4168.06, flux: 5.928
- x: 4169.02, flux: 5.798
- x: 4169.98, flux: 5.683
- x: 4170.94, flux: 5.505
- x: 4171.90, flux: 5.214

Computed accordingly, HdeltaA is 8.3 AA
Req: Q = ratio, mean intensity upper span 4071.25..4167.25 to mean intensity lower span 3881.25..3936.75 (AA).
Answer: 1.17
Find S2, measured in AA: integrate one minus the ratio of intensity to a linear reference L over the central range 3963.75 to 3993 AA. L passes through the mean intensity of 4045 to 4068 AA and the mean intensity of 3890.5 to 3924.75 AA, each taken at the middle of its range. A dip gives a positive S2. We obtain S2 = 2.18 AA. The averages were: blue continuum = 5.02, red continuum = 5.76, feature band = 4.98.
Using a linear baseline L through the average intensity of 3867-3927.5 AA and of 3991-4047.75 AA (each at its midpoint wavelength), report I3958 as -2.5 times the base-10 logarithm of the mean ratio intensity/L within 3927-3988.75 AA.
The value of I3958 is 0.13 mag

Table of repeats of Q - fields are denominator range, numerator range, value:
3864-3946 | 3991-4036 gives 1.24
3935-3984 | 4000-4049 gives 1.23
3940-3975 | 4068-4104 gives 1.07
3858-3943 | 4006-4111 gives 1.11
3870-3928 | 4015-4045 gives 1.21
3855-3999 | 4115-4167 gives 1.14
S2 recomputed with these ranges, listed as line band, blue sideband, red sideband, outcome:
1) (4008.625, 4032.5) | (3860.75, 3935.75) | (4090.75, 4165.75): -3.9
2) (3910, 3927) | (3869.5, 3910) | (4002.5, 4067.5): -0.7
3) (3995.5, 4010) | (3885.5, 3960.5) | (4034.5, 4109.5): -2.9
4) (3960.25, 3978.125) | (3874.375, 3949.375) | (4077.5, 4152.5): 4.1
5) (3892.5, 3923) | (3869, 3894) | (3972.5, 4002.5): -1.4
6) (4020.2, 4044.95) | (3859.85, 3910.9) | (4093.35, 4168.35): -2.6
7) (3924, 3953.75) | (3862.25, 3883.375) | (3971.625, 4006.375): 4.9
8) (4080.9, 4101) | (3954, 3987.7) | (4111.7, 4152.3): 2.8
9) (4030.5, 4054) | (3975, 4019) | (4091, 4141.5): -0.9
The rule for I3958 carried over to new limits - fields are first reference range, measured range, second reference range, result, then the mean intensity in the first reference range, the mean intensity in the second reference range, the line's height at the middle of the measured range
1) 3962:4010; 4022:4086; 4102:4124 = -0.137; 5.39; 4.74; 5.05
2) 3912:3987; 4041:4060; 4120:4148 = -0.092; 4.89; 5.9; 5.44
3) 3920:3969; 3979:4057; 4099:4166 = -0.214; 4.76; 5.45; 5.03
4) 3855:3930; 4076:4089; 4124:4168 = 0.072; 5.08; 5.95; 5.73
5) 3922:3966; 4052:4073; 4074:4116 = -0.193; 4.85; 4.76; 4.78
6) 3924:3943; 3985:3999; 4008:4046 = -0.184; 4.37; 5.99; 5.38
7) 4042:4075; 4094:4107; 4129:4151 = 0.468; 5.8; 6.03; 5.92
